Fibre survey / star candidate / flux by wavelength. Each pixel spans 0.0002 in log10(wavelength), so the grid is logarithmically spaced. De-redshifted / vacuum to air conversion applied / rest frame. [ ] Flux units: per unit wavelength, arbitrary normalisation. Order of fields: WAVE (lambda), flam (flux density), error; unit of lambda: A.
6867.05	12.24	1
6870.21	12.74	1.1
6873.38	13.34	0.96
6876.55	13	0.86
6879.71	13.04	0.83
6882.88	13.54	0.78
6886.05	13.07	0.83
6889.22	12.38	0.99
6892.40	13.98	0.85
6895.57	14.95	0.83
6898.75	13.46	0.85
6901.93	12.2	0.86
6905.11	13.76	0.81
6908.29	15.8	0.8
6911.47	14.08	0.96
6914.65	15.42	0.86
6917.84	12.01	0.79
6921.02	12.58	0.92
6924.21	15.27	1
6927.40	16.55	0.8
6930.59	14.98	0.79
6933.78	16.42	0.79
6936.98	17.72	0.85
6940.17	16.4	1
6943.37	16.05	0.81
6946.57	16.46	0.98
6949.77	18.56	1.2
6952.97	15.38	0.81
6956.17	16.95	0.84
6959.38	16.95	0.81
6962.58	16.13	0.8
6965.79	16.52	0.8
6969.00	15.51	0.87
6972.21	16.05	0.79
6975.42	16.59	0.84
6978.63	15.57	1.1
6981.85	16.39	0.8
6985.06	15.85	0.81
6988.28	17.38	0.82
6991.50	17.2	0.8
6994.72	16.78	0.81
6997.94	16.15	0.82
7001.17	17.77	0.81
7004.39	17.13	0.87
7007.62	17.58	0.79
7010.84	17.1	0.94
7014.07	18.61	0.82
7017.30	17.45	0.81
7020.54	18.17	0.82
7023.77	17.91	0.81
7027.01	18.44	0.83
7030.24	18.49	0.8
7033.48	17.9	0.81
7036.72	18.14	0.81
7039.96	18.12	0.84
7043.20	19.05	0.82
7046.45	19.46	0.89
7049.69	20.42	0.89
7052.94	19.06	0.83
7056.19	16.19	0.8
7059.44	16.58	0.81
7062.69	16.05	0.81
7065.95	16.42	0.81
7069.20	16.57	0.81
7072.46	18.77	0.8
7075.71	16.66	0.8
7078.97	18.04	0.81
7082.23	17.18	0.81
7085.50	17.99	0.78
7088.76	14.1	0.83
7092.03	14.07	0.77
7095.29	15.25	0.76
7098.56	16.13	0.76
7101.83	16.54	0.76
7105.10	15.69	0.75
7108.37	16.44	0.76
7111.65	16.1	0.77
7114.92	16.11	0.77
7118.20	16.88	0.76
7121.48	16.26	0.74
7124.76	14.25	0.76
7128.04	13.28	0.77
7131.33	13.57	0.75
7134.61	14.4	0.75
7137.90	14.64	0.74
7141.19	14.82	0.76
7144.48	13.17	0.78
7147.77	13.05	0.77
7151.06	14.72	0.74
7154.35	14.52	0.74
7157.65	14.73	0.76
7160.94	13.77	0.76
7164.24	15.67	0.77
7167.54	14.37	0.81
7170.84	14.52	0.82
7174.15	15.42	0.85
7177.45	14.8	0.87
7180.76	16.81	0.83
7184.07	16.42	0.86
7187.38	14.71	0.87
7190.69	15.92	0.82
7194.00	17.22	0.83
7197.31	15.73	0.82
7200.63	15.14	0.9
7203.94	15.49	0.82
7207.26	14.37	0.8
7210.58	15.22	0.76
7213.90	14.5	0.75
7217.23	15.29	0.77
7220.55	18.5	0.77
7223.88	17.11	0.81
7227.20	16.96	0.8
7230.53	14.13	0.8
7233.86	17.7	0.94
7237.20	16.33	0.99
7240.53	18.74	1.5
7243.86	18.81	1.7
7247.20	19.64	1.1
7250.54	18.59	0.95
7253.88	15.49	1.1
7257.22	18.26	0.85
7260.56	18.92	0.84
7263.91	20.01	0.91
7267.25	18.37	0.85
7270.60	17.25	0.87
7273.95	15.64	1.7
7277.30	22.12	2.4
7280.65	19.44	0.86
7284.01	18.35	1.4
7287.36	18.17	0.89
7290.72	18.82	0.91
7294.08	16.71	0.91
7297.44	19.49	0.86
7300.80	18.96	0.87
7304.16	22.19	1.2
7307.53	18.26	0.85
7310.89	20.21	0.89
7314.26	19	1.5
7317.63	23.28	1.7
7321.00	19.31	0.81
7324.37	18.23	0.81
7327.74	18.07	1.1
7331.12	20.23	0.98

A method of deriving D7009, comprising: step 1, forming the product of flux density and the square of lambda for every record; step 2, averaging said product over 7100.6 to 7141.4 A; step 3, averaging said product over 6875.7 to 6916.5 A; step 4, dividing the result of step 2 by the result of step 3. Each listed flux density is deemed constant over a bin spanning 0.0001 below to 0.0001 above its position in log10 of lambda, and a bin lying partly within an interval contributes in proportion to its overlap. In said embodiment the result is 1.19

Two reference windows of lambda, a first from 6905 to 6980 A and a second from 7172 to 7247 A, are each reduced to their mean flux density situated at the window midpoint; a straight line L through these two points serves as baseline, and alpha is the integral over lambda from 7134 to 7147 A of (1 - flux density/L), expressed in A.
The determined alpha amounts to 1.6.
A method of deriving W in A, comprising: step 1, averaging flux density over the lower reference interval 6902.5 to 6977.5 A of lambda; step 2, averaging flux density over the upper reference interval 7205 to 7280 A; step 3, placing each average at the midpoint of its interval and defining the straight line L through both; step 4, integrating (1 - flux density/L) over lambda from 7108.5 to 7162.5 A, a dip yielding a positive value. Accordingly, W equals 6.72 A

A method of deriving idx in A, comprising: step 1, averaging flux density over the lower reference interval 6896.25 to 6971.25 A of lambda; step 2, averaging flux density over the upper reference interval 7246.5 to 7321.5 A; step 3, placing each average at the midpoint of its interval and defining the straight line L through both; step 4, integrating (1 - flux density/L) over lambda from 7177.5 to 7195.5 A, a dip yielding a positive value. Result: 1.90 A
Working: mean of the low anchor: 15.4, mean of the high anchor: 19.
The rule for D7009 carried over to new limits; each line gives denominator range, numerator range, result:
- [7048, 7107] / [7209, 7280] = 1.10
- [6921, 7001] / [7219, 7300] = 1.20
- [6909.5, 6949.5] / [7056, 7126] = 1.10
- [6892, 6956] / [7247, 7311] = 1.36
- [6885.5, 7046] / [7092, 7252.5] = 1.02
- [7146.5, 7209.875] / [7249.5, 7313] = 1.27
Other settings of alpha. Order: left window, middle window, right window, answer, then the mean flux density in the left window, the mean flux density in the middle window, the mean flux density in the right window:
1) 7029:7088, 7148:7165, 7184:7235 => 2.1 A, 17.8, 14.5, 15.9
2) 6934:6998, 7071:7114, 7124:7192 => -3.0 A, 16.5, 16.4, 14.6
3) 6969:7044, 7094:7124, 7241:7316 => 3.0 A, 17.3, 16.1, 18.8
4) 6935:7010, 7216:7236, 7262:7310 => 2.0 A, 16.7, 16.6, 18.9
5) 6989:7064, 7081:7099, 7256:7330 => 2.4 A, 17.8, 15.7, 19.1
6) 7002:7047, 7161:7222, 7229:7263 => 7.9 A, 18.1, 15.5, 17.7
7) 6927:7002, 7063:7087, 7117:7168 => -3.2 A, 16.5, 17.3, 14.5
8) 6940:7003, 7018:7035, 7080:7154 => -2.2 A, 16.5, 18.1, 15.2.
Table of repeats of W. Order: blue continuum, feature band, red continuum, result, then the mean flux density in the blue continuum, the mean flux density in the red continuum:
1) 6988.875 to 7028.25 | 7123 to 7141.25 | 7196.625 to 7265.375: 3.25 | 17.5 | 16.9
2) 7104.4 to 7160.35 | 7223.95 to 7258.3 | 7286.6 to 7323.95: 0.62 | 14.8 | 19.5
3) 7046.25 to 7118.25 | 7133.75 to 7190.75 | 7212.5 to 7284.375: 8.11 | 16.8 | 17.7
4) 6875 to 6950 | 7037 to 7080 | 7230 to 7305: -4.44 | 14.6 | 18.4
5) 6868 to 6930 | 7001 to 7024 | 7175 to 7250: -4.69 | 13.8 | 16.4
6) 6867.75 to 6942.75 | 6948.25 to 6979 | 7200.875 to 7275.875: -3.65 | 14.2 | 17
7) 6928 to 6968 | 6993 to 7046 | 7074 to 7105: -4.78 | 16.5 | 16.2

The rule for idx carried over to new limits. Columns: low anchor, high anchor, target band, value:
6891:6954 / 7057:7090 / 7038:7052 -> -2.29 A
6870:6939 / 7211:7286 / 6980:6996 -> -1.80 A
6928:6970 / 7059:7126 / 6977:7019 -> -1.50 A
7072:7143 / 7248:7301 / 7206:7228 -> 1.90 A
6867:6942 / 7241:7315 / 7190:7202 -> 1.16 A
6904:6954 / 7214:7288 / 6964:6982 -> -0.31 A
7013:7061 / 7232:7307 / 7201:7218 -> 3.21 A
